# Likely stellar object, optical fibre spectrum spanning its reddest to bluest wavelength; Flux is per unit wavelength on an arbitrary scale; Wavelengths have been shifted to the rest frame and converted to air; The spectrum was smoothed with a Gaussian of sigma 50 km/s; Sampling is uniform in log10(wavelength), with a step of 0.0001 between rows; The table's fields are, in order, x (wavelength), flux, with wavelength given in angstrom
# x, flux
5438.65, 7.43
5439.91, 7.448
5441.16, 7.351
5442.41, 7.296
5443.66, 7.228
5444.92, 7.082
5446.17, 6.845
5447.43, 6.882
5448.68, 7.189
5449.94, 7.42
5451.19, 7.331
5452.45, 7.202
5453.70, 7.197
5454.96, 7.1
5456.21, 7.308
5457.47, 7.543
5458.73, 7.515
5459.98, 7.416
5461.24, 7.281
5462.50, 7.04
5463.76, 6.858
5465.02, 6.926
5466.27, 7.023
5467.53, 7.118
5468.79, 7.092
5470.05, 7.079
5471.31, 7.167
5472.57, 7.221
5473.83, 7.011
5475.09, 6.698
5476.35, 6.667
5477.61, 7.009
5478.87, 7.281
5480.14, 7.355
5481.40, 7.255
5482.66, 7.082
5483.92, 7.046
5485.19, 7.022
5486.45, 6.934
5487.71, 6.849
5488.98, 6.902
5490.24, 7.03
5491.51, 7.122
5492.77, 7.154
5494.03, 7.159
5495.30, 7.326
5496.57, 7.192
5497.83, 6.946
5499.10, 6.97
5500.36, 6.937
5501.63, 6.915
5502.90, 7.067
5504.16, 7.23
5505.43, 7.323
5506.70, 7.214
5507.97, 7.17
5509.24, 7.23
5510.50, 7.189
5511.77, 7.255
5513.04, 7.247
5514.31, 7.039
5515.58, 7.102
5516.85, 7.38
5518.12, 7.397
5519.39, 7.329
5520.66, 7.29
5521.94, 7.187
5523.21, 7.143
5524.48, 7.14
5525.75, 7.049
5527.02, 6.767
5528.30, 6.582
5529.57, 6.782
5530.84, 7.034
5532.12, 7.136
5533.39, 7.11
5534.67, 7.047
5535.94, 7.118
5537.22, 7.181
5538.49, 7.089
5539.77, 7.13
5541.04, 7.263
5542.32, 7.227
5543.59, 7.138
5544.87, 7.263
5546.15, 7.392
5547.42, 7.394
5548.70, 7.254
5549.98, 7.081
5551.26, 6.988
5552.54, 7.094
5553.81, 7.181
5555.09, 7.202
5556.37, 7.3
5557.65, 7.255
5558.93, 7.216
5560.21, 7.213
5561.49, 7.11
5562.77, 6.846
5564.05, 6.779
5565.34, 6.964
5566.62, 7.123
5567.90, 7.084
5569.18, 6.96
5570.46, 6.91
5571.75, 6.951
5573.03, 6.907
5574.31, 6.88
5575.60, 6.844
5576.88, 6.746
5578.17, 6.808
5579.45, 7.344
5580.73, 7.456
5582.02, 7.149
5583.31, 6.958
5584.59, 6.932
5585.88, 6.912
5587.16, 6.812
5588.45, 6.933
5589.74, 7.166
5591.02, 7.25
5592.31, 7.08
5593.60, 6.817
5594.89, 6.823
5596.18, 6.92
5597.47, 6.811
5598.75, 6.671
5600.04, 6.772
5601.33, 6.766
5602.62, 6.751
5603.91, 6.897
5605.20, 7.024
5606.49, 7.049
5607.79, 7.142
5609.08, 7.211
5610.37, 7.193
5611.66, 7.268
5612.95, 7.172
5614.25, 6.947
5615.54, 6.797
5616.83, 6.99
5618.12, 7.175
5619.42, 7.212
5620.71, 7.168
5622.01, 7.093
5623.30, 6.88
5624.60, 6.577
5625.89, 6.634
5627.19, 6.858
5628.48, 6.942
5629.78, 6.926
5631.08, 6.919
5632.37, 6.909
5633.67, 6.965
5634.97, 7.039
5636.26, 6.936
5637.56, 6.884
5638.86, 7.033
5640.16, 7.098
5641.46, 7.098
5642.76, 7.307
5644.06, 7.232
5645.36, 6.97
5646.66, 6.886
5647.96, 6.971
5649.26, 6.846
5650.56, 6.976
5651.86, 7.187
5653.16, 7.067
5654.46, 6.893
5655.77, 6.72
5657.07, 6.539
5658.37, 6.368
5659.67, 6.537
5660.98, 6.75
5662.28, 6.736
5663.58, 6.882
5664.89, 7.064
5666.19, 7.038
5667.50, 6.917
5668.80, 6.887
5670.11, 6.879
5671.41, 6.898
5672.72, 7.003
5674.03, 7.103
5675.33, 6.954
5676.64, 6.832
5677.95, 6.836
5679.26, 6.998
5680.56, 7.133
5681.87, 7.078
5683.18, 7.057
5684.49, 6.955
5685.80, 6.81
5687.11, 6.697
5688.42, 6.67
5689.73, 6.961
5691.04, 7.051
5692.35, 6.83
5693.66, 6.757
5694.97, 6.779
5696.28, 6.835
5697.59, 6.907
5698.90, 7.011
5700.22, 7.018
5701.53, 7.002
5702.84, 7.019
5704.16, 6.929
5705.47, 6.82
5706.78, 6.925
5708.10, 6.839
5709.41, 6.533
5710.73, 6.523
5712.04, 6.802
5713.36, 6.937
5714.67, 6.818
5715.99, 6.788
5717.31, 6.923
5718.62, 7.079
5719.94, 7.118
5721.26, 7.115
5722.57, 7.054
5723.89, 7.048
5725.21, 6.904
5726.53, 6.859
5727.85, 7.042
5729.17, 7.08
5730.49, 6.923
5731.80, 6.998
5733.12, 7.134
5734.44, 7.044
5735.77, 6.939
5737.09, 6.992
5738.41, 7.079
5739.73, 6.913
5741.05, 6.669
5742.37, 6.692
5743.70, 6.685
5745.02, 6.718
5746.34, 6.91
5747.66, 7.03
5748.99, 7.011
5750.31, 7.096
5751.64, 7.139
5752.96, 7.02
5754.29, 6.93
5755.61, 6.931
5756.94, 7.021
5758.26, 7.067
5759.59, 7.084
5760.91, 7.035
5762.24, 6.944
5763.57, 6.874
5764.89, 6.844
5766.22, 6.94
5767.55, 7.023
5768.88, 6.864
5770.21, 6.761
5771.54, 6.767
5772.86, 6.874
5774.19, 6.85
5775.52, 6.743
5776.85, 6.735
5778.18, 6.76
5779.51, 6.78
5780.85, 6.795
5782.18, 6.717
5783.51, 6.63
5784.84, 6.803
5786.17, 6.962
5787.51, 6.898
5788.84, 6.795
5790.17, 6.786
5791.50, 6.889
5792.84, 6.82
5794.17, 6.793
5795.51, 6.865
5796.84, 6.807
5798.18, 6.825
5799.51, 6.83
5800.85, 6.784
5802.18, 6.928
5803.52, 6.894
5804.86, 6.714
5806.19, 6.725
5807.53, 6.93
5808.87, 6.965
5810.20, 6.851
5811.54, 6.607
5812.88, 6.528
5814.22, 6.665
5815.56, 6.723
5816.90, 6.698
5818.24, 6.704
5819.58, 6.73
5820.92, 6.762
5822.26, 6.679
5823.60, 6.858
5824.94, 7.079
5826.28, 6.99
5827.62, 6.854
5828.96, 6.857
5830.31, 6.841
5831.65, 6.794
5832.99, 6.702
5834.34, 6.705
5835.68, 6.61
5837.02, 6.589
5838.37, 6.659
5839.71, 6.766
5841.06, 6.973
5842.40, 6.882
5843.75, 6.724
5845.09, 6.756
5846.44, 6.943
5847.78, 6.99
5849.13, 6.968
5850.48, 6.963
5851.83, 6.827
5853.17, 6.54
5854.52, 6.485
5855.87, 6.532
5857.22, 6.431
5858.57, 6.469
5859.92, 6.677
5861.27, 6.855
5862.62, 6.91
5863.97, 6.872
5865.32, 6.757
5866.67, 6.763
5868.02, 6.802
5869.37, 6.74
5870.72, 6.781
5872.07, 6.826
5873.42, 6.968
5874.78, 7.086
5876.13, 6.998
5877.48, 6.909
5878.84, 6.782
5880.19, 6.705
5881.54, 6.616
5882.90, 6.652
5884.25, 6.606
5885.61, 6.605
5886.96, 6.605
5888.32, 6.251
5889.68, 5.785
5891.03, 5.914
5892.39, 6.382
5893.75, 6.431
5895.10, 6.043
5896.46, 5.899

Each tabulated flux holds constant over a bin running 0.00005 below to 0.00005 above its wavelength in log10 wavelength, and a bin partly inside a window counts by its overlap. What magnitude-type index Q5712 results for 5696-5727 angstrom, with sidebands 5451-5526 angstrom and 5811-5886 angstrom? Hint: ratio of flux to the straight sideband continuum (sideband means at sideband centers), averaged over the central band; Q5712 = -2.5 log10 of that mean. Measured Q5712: 0.00 mag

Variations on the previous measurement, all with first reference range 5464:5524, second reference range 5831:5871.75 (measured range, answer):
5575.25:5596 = 0.003 mag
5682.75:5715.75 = 0.007 mag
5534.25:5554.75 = -0.019 mag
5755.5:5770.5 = -0.018 mag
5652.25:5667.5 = 0.024 mag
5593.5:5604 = 0.032 mag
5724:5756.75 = -0.014 mag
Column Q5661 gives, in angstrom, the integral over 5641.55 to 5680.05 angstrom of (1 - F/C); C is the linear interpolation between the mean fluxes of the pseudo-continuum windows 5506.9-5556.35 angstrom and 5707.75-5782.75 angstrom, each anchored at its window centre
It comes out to 0.5 angstrom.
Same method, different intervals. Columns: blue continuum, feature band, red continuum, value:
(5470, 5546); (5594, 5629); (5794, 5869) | 0.2 angstrom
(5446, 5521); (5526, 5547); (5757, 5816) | 0.0 angstrom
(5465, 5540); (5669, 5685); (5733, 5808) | -0.1 angstrom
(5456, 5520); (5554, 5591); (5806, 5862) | 0.0 angstrom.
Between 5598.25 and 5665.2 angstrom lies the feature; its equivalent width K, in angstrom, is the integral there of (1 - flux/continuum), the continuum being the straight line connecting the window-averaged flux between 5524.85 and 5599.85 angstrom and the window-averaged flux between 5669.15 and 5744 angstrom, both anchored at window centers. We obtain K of 0.4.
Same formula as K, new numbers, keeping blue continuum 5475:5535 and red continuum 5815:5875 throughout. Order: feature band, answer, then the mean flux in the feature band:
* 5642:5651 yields -0.1 angstrom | 7.03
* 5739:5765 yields -0.3 angstrom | 6.93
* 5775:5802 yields 0.1 angstrom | 6.8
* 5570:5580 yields 0.2 angstrom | 6.92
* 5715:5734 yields -0.3 angstrom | 7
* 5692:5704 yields 0.0 angstrom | 6.91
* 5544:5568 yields -0.3 angstrom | 7.14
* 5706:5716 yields 0.2 angstrom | 6.77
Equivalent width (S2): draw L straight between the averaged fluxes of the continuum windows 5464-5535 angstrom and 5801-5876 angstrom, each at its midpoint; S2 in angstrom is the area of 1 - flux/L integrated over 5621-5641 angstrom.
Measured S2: 0.1 angstrom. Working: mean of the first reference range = 7.09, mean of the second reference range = 6.78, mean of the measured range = 6.92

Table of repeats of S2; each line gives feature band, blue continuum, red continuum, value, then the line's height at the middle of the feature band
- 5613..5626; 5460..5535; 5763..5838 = 0.0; 6.97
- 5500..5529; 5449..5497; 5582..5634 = -0.3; 7.08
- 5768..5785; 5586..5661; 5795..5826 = 0.1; 6.82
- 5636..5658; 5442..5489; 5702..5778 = 0.0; 6.99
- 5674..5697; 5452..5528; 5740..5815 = 0.1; 6.94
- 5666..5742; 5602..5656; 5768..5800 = -0.2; 6.91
